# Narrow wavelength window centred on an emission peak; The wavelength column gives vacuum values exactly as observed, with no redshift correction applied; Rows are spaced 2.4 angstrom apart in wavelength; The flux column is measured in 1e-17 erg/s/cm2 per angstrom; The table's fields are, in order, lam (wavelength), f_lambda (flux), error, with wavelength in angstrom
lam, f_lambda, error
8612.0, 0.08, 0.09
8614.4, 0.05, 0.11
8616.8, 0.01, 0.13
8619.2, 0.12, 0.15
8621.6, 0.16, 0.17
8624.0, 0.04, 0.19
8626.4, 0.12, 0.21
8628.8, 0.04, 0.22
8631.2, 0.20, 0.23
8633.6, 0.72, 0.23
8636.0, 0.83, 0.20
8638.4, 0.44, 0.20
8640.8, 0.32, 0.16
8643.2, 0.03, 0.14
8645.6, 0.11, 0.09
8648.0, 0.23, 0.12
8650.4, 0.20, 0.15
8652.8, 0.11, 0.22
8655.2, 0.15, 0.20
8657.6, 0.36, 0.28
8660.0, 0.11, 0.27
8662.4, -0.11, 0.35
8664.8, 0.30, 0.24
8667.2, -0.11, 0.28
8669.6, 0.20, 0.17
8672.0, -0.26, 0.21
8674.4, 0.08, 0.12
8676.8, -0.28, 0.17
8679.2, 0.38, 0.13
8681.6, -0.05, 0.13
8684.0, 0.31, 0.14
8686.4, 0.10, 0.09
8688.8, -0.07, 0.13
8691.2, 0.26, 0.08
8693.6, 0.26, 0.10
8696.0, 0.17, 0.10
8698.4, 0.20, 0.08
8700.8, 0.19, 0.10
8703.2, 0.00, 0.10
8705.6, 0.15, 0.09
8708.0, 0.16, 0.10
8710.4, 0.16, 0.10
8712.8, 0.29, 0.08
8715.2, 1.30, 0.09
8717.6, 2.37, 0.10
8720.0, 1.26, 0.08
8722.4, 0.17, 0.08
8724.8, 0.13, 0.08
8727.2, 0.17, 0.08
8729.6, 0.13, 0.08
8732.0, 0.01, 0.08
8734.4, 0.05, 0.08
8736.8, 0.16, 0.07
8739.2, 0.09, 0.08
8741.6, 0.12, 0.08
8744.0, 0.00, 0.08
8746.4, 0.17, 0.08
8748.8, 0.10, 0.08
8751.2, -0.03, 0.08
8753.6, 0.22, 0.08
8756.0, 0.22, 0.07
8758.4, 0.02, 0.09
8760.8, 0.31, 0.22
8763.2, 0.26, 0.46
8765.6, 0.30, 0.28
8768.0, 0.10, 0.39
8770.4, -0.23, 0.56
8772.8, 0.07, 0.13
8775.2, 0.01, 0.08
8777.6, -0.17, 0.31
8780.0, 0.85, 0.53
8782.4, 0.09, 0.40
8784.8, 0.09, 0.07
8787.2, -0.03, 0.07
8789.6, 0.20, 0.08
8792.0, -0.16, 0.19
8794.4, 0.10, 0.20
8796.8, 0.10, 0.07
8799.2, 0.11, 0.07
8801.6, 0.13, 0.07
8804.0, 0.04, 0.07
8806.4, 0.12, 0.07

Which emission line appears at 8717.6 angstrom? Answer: [O III]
